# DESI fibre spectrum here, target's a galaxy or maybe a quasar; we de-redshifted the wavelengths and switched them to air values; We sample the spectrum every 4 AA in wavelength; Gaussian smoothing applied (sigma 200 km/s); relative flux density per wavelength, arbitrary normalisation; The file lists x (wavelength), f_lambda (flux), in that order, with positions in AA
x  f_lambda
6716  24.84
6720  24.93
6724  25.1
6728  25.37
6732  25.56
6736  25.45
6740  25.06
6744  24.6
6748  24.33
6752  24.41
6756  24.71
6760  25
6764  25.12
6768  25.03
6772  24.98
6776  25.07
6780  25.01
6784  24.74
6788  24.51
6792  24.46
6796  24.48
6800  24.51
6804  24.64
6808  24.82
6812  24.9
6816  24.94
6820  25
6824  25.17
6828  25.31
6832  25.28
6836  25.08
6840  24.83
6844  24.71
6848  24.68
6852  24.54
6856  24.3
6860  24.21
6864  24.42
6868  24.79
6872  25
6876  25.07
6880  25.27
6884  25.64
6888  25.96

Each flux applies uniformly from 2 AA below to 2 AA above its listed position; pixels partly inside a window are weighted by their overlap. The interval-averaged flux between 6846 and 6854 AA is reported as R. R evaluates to 24.6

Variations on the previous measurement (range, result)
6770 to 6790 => 24.9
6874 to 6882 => 25.2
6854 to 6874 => 24.5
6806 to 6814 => 24.9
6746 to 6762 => 24.6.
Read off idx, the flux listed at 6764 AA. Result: 25.12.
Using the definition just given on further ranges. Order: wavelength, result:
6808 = 24.82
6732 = 25.56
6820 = 25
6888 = 25.96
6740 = 25.06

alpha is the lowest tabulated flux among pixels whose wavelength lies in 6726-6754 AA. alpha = 24.33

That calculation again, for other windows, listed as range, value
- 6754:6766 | 24.71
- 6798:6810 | 24.51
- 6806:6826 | 24.82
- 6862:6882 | 24.42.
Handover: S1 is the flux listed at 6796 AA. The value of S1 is 24.48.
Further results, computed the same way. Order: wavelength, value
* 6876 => 25.07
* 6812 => 24.9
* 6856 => 24.3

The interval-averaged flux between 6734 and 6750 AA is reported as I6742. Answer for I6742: 24.9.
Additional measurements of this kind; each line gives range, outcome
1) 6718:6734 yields 25.2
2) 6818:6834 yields 25.2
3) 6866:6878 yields 25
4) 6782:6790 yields 24.6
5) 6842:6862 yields 24.5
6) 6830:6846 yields 25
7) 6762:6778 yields 25.1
